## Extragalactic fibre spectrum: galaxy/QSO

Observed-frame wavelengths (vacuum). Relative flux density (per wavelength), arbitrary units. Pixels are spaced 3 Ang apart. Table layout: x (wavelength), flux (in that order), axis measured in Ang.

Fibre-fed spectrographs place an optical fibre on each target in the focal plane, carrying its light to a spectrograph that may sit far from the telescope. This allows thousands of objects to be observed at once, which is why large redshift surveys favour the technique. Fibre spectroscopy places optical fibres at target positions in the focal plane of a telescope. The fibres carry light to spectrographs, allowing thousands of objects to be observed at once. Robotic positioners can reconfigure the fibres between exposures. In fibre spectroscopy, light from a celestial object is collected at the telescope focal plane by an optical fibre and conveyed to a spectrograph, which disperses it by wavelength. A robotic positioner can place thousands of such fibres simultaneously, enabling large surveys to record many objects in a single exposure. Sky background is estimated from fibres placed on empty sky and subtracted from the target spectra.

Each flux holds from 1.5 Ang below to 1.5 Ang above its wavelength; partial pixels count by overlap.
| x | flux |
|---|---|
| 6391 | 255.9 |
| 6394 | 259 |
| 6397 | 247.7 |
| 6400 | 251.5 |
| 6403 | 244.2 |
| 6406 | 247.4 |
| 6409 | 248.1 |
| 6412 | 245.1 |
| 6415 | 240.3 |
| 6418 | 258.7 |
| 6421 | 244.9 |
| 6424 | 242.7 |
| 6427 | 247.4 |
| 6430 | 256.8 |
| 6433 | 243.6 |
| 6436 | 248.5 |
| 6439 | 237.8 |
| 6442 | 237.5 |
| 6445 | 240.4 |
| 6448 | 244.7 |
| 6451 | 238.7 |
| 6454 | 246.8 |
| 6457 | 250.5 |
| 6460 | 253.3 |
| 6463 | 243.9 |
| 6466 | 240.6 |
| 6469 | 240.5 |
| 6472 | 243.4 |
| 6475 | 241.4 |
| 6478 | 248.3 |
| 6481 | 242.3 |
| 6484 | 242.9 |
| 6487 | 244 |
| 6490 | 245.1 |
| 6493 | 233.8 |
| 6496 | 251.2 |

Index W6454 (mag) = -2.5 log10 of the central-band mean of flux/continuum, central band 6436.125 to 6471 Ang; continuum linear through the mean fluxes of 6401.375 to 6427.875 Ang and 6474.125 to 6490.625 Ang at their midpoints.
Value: 0.01 mag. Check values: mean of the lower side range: 247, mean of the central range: 243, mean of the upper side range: 244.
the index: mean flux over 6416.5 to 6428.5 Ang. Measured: 248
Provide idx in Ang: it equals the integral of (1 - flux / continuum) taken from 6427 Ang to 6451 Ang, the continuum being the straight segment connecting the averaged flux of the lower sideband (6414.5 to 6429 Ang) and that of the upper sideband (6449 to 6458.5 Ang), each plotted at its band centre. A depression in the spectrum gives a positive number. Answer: 0.2 Ang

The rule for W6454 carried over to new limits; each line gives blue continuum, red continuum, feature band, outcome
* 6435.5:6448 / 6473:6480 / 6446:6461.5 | -0.02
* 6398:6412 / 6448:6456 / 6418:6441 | 0.00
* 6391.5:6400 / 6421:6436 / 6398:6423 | 0.01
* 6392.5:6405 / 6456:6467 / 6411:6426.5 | 0.01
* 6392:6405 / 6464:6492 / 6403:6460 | 0.01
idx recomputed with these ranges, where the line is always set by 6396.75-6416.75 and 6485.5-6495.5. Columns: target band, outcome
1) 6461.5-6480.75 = 0.0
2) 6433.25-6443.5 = 0.1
